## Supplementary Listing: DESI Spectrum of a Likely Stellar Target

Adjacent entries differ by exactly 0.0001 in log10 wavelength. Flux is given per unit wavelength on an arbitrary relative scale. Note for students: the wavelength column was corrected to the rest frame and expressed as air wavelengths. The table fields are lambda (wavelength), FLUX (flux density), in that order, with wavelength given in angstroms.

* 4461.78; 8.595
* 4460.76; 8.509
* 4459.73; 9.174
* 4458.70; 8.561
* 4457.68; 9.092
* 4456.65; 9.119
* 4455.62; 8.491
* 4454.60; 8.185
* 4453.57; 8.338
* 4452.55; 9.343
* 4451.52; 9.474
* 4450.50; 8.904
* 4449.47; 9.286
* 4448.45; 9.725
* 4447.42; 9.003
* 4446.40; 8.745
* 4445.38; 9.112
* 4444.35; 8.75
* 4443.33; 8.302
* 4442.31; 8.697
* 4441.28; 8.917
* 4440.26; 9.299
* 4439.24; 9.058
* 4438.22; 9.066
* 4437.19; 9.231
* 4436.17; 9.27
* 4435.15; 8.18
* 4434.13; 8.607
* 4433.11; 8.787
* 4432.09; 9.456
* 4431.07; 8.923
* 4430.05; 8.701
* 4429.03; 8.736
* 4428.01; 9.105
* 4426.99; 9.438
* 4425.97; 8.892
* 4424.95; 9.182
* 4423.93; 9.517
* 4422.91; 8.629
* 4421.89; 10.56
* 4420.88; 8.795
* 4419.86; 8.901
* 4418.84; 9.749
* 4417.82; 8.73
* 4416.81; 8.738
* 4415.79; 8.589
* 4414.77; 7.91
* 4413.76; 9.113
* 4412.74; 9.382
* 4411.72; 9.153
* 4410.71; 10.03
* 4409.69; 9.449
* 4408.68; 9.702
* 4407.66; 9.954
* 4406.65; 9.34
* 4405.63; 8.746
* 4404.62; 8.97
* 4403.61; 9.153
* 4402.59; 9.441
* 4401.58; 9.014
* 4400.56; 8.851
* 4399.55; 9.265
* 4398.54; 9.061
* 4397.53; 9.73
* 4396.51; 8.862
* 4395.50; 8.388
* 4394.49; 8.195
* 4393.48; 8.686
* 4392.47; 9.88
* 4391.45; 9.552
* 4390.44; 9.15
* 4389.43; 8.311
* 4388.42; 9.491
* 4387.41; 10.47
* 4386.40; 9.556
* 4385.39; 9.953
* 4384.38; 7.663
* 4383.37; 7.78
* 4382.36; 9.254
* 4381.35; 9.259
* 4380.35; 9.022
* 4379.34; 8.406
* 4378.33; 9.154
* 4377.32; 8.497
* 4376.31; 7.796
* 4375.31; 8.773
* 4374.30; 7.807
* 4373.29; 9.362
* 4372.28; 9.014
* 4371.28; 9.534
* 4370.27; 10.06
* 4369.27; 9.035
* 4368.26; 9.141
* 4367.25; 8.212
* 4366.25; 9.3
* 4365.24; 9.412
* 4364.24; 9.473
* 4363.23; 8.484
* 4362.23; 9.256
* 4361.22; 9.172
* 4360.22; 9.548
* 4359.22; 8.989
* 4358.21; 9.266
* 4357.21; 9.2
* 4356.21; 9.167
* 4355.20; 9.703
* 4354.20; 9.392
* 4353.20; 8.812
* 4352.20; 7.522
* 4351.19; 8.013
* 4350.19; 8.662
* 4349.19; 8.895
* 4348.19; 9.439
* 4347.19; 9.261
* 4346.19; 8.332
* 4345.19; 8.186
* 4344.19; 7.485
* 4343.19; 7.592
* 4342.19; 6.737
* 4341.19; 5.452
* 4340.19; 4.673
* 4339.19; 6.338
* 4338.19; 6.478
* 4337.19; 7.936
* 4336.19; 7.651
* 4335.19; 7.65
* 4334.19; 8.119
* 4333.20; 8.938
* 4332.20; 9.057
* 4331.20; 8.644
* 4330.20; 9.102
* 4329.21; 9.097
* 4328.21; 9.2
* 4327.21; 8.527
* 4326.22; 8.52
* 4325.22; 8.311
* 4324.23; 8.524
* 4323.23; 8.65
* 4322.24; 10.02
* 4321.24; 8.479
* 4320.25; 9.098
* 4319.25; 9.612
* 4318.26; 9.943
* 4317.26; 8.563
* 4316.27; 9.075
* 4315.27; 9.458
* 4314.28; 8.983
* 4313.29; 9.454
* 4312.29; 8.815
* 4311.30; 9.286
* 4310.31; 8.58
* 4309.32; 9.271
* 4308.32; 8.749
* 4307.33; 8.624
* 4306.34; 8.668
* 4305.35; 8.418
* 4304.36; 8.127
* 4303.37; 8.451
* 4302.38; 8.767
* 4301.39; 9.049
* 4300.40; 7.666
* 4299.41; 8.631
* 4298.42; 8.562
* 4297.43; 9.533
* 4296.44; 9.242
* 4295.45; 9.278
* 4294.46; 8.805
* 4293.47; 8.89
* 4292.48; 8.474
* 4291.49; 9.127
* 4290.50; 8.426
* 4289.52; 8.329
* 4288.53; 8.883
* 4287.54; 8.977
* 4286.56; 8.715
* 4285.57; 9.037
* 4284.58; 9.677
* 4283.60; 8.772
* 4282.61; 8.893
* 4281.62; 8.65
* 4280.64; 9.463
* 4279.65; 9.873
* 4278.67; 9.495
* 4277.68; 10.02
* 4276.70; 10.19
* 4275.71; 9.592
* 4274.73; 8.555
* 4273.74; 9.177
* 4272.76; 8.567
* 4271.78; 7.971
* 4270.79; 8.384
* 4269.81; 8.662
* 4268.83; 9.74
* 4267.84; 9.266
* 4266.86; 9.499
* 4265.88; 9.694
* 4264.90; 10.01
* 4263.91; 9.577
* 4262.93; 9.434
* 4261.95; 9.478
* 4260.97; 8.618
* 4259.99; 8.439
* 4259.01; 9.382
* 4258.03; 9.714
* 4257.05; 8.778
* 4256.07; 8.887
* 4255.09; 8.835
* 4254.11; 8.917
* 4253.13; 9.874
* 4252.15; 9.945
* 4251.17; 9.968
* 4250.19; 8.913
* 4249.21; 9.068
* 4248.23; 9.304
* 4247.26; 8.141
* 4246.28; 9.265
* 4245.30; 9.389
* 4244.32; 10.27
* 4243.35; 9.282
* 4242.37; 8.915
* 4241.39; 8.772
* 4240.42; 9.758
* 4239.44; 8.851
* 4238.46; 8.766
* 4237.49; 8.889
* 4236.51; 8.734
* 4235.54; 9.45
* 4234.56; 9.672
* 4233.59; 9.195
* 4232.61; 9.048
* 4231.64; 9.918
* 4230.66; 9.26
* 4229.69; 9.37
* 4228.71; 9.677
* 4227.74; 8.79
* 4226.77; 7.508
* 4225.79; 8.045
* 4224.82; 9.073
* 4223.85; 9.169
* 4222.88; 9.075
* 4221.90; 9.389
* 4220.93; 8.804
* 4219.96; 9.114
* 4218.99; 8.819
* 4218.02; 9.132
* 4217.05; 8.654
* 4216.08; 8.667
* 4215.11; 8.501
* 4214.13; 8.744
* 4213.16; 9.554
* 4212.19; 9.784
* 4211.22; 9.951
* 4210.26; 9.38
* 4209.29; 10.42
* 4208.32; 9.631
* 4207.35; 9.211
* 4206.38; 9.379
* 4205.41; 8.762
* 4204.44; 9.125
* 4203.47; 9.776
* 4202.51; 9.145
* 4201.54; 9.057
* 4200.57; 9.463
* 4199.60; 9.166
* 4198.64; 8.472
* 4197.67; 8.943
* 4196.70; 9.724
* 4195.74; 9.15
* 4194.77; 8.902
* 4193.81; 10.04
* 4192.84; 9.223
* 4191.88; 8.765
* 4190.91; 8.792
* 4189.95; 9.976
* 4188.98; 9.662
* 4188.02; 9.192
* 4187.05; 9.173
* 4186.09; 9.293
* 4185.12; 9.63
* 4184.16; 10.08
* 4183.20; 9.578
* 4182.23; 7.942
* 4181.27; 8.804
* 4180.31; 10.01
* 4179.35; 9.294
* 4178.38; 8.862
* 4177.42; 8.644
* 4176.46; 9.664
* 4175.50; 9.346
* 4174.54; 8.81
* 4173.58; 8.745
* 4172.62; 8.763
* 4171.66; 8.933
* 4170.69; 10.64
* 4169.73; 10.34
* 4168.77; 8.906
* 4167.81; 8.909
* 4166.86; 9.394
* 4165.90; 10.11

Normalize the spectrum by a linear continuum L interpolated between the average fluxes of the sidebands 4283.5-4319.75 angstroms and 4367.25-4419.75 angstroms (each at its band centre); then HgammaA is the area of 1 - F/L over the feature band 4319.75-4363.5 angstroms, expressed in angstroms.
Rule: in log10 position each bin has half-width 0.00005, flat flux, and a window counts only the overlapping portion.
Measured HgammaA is 2.7 angstroms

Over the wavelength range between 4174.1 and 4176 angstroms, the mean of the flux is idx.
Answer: 9.1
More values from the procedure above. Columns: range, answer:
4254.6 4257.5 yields 8.83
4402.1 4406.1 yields 9.08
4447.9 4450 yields 9.46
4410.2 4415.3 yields 9.11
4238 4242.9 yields 9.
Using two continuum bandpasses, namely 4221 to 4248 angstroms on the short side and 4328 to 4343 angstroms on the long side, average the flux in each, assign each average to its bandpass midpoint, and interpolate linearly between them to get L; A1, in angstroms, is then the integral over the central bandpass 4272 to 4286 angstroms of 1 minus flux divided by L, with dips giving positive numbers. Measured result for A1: -1.3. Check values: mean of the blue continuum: 9.1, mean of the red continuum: 7.64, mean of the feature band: 9.26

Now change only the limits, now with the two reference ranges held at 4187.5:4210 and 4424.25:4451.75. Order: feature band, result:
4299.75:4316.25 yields 0.7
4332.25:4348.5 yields 2.8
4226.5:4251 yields 0.3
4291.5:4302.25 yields 0.4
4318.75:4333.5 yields 0.4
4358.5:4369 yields 0.0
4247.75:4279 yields -0.1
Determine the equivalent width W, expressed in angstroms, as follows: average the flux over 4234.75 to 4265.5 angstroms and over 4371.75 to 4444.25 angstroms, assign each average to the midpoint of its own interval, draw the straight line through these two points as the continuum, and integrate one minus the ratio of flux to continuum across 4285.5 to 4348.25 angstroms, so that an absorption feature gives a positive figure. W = 4.2 angstroms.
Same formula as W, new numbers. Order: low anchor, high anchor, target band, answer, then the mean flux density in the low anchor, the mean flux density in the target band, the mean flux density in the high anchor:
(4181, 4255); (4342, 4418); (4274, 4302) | 0.21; 9.2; 9.03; 8.96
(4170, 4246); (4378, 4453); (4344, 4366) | 0.47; 9.2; 8.92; 9.08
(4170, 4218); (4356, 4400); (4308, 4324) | -0.02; 9.26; 9.12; 9.04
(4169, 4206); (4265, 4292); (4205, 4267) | -0.10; 9.26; 9.19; 9.11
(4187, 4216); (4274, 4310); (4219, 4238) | 0.27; 9.29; 9.06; 8.94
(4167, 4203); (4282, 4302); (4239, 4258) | -0.47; 9.25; 9.23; 8.84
